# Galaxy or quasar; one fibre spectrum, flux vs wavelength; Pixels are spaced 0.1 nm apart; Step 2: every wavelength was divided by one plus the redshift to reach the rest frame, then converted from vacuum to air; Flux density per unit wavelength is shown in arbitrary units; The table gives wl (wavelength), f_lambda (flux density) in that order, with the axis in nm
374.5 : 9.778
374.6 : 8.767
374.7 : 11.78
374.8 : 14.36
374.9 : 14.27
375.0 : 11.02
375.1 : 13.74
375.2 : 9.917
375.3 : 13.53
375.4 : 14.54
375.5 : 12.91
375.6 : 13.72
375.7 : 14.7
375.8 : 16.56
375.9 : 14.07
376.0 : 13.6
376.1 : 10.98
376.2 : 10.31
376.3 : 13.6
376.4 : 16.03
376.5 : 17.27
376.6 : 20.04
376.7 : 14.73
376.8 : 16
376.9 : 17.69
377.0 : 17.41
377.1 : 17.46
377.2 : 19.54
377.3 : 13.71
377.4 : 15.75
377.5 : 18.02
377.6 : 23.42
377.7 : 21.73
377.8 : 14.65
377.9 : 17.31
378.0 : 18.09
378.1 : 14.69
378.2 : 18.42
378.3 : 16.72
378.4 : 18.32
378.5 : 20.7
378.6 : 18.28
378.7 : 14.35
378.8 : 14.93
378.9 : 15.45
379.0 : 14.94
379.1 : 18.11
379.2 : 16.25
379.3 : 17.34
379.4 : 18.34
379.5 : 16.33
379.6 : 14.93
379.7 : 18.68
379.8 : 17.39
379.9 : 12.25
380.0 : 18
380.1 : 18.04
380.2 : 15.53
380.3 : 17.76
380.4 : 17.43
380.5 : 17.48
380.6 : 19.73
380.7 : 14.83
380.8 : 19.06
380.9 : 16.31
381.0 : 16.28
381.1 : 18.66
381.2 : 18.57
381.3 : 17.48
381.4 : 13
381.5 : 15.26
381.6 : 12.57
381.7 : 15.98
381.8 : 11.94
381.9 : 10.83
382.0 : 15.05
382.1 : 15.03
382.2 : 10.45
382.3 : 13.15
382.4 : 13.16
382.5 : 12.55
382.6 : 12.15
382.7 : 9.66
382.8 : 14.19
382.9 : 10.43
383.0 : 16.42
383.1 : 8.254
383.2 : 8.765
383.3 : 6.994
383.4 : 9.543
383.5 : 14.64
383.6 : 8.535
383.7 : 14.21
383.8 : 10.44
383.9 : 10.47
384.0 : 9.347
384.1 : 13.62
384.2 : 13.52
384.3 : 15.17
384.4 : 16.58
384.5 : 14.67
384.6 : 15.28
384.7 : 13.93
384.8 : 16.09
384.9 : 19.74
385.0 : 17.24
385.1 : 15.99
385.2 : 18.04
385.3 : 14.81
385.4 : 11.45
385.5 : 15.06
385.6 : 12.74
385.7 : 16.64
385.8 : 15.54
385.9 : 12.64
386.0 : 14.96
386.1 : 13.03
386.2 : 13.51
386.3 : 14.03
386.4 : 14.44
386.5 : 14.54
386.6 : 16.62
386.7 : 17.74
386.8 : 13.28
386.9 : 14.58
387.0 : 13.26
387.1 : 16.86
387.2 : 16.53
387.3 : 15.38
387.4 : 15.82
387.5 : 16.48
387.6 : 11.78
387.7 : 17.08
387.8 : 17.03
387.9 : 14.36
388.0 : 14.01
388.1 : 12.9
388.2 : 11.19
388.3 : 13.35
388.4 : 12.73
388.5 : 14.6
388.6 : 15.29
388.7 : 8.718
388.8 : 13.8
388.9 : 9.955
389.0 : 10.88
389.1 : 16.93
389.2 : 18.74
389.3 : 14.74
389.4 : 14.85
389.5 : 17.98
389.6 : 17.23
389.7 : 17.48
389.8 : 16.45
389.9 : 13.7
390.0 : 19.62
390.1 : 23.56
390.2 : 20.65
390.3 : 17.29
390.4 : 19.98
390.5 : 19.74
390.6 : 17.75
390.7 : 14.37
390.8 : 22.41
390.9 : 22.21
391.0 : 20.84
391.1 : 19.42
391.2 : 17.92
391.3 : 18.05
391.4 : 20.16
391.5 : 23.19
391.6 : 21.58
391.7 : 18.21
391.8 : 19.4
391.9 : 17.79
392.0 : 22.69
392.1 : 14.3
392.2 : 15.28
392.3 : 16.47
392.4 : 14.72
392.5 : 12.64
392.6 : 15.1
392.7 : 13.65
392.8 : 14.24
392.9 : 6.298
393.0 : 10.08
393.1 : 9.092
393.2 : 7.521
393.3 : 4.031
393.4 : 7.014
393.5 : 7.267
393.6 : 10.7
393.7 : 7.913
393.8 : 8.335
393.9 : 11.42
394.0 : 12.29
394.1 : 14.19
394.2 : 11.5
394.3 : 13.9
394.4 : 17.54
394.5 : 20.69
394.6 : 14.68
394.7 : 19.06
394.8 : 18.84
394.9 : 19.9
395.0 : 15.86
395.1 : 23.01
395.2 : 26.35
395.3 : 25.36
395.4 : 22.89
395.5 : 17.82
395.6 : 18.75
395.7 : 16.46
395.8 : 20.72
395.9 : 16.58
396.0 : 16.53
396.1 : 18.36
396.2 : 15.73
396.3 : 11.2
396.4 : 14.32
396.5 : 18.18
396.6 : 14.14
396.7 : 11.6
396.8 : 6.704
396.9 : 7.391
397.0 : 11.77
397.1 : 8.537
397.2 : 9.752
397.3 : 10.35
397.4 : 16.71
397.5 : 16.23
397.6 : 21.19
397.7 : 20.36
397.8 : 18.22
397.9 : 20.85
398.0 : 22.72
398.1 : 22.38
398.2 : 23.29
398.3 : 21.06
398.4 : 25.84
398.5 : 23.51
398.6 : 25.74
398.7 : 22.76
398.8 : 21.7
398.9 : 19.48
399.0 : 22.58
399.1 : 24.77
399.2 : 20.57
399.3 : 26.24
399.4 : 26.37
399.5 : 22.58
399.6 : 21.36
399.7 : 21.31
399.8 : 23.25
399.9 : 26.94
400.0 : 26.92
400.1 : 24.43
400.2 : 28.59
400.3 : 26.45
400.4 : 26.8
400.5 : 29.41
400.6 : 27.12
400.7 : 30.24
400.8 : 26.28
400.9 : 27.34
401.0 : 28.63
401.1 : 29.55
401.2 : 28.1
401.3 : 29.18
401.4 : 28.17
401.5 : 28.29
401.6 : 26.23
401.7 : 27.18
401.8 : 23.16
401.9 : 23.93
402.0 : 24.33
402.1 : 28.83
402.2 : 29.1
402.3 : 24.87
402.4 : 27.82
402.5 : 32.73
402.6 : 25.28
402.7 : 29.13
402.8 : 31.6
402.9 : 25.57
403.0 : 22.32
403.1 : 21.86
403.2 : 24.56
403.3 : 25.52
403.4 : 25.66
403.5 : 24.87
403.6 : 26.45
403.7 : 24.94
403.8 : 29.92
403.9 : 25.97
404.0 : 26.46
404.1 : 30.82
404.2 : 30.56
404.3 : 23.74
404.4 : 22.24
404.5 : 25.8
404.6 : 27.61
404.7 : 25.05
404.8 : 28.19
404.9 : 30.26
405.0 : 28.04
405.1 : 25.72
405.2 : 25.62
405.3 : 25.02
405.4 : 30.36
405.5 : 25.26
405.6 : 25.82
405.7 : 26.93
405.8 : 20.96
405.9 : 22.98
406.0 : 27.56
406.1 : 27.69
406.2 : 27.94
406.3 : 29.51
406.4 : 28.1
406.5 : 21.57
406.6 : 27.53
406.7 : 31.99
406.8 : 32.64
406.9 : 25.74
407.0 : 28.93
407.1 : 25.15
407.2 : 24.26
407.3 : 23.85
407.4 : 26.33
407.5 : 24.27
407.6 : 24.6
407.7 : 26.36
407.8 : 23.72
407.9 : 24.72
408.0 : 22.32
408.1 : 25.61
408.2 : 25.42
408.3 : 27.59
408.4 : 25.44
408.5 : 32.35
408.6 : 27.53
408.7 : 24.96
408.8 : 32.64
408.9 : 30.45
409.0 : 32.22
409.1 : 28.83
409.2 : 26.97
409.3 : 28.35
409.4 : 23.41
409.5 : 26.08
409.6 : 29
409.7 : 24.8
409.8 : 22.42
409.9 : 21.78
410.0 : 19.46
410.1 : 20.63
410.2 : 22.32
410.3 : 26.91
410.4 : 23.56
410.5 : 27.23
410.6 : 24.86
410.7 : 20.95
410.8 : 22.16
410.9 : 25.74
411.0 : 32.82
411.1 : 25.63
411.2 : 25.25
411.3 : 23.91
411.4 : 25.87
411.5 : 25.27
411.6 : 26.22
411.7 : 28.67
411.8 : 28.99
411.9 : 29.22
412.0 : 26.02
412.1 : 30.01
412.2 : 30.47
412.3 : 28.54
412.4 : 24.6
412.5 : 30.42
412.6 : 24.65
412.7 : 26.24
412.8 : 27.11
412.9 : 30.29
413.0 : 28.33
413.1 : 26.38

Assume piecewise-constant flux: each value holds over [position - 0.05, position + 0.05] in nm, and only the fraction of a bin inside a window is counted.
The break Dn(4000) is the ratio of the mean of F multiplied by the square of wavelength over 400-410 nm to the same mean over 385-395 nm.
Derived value 1.89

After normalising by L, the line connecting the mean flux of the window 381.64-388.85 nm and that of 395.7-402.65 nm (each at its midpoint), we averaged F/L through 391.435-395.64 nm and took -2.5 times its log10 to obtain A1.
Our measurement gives 0.22 mag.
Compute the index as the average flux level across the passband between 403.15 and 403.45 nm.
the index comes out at 25.2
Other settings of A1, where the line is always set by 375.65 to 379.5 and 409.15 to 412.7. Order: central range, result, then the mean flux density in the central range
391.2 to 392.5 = 0.13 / 18.2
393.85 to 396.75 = 0.24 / 17.2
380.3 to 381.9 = 0.09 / 16.2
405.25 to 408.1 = -0.06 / 26.1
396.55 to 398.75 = 0.27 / 17.3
